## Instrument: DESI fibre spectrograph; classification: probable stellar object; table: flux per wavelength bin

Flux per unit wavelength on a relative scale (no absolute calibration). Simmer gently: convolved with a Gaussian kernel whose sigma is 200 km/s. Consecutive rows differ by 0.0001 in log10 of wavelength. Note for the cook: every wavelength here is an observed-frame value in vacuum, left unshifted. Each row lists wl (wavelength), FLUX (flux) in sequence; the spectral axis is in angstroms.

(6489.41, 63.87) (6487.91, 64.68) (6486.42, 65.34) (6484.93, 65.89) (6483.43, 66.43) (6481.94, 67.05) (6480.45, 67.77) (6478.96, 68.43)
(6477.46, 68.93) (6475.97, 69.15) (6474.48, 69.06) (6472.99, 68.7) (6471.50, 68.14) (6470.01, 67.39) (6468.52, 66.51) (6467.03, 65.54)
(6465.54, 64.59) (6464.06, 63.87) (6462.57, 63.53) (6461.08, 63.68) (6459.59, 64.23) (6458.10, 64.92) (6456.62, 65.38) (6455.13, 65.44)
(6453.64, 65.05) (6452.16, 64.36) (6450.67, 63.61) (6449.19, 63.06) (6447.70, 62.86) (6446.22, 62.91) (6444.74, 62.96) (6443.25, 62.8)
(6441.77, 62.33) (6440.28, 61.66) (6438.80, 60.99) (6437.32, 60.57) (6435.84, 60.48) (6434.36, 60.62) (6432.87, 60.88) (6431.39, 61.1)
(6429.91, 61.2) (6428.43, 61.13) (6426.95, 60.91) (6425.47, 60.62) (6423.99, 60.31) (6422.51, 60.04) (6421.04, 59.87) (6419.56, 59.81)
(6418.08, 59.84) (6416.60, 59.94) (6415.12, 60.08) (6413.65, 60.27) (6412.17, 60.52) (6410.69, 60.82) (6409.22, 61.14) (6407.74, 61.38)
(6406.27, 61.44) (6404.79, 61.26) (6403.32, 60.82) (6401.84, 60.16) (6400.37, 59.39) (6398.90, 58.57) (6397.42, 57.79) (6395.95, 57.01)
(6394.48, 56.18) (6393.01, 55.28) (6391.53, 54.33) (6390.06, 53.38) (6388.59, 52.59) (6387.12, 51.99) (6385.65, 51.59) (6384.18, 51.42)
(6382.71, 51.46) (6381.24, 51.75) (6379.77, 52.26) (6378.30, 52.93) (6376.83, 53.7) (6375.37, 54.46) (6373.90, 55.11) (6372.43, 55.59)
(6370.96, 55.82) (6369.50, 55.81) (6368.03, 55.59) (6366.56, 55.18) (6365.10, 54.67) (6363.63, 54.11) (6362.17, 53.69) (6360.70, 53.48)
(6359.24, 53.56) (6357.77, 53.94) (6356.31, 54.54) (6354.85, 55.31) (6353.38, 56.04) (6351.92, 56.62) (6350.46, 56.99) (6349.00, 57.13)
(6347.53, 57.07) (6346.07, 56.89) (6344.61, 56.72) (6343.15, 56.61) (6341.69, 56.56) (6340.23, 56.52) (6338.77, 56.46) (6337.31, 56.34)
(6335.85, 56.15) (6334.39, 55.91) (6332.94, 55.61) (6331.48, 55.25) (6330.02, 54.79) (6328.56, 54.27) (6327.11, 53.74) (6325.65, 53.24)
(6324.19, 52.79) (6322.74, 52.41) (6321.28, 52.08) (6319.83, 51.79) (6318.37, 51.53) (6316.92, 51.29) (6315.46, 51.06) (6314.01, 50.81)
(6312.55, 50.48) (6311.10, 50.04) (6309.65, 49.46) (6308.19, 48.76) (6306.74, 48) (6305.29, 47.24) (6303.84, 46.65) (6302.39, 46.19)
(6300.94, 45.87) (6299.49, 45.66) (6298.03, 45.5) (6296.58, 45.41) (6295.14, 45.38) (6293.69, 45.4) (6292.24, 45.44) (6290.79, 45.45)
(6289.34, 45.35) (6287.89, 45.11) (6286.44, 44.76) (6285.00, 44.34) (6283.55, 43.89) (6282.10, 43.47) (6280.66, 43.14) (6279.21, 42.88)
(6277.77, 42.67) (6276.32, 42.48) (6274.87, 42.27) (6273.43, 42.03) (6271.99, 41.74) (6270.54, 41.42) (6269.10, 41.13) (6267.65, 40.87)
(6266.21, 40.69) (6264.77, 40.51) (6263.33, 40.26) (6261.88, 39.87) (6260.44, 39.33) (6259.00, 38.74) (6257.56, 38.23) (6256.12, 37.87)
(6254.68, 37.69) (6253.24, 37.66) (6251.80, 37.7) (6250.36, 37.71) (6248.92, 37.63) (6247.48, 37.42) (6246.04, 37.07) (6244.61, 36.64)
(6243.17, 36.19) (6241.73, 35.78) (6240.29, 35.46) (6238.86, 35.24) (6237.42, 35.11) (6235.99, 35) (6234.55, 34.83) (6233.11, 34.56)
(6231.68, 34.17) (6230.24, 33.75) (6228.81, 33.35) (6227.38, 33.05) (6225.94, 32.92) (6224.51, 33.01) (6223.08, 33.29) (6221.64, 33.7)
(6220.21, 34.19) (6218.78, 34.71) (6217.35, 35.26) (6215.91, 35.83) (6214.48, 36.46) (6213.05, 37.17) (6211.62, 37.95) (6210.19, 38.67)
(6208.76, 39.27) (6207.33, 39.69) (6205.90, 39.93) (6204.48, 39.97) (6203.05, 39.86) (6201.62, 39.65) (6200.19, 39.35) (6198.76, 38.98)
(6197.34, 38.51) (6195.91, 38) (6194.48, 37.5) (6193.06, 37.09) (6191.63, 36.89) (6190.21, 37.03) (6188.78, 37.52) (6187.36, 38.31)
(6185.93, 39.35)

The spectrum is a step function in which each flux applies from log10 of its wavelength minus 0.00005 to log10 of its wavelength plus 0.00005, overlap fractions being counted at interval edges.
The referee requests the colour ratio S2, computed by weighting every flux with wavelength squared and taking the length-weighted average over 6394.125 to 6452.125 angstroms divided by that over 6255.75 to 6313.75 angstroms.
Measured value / 1.4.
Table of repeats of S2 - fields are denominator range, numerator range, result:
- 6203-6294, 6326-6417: 1.51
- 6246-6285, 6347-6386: 1.39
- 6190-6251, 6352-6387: 1.55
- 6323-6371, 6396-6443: 1.12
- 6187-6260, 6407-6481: 1.85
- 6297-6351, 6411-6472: 1.24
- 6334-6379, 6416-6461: 1.15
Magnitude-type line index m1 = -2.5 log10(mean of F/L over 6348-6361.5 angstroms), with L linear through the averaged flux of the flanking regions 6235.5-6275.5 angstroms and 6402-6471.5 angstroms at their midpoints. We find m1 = -0.08 mag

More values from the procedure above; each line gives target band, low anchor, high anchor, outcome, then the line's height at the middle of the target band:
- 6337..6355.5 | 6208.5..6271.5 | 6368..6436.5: -0.12 mag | 50.4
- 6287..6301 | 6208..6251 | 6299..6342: 0.04 mag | 47.1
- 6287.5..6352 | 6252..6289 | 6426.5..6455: -0.09 mag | 47.3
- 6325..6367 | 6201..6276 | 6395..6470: -0.09 mag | 50.9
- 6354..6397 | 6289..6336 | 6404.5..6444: 0.04 mag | 56.1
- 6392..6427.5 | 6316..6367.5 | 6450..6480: 0.02 mag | 61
